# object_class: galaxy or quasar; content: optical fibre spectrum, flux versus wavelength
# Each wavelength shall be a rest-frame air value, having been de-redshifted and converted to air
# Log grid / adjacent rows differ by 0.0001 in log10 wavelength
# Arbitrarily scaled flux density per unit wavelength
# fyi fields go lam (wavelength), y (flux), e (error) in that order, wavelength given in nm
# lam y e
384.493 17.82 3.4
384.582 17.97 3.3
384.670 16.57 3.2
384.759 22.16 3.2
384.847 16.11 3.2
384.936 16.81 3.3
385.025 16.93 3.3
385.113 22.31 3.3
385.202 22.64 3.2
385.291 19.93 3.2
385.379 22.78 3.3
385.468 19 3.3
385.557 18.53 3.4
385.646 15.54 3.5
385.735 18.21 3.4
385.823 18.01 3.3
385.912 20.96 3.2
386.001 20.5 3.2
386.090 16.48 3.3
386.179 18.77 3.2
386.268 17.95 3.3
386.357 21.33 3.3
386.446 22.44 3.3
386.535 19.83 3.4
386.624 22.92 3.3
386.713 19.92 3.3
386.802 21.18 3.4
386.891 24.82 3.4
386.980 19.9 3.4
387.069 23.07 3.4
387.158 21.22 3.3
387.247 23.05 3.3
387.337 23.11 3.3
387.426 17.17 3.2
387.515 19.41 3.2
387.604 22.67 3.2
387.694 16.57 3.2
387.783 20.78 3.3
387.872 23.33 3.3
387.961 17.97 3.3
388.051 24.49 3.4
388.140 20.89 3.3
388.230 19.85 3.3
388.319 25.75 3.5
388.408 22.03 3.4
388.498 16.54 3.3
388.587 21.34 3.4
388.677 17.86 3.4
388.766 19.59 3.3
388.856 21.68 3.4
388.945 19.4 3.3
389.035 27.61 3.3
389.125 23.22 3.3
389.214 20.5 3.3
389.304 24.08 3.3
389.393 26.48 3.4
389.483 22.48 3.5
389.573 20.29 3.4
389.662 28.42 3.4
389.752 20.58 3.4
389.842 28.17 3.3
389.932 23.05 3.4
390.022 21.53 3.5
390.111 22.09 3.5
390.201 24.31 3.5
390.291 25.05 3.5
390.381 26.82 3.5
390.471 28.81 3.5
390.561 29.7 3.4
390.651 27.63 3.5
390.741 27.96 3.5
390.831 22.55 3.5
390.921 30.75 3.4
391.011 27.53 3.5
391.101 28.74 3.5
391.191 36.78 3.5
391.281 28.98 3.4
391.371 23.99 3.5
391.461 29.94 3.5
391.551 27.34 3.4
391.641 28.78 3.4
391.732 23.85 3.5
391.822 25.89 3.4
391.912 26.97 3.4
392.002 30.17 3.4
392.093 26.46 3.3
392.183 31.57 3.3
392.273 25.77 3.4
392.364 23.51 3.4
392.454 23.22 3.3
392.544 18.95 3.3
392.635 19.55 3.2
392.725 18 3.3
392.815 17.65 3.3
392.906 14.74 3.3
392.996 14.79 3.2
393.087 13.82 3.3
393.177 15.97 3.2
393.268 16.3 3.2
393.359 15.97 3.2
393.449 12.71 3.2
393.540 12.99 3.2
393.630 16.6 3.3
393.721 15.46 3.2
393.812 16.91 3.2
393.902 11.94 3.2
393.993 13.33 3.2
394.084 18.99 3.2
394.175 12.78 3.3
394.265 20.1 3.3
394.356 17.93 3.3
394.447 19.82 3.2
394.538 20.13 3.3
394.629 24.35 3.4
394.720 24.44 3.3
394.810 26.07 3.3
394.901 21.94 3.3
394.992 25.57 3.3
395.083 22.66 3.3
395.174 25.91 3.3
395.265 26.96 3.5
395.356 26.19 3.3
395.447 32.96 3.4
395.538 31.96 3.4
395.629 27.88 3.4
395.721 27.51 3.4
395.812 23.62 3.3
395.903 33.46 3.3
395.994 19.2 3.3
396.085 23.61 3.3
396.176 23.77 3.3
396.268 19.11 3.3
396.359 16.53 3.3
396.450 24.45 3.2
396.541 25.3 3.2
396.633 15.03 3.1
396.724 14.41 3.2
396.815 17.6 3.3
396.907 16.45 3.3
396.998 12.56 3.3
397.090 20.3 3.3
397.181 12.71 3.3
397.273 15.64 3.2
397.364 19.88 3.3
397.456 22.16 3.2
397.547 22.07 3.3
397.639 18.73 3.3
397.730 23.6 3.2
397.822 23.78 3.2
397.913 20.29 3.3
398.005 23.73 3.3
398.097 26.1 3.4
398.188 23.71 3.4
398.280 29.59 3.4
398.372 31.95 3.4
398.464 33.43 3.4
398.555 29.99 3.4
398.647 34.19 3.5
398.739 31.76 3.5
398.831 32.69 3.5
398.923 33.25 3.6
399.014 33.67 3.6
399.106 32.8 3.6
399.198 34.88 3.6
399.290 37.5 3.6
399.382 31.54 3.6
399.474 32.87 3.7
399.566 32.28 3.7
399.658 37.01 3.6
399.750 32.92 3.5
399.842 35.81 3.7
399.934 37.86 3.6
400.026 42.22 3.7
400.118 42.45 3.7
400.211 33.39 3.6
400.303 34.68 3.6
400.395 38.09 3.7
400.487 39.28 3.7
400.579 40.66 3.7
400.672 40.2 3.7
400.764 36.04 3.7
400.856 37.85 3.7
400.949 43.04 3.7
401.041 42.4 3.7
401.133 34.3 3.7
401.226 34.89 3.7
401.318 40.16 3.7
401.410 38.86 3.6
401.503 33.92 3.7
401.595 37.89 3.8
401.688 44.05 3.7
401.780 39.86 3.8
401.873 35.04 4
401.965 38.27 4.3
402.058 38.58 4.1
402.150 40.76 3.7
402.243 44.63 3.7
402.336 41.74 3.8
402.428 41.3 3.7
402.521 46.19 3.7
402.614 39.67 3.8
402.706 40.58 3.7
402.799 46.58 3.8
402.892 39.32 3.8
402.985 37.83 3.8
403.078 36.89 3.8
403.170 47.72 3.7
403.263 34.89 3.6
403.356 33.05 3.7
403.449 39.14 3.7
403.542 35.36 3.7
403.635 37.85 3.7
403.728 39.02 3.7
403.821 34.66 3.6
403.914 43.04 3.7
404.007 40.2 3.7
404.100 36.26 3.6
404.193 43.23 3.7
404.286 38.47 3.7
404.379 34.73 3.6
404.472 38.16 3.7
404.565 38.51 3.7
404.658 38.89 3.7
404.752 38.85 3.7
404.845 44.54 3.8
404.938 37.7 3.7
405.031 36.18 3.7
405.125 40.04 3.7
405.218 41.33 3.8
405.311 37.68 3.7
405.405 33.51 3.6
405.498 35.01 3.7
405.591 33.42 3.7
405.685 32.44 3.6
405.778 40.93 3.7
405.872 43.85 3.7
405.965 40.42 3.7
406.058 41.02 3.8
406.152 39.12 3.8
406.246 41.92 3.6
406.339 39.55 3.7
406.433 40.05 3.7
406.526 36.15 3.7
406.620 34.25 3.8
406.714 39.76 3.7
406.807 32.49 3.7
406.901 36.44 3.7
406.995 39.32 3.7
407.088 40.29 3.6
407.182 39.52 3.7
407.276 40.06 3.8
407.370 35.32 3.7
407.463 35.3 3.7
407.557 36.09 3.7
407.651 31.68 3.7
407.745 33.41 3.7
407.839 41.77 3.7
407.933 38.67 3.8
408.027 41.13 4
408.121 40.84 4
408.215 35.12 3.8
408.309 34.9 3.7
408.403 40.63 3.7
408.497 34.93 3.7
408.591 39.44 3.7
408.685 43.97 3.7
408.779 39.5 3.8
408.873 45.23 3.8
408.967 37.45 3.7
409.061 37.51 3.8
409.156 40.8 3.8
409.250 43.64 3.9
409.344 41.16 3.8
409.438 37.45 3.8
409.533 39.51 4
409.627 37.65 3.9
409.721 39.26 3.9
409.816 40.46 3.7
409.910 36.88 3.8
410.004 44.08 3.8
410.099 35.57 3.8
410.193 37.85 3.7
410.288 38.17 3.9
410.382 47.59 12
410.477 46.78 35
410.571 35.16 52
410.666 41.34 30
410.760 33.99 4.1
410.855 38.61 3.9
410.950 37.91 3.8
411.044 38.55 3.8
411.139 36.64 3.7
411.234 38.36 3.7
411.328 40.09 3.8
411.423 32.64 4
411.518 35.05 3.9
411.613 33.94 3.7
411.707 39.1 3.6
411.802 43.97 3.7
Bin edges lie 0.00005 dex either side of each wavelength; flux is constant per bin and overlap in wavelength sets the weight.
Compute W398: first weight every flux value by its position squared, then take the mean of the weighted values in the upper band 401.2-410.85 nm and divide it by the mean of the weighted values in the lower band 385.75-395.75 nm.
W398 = 1.88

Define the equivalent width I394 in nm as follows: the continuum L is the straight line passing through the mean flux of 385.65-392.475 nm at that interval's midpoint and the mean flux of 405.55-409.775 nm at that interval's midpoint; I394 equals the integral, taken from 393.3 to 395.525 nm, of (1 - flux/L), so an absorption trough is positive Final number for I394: 0.61 nm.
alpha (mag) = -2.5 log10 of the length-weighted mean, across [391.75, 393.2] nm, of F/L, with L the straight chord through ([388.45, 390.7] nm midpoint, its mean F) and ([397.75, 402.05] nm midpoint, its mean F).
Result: 0.21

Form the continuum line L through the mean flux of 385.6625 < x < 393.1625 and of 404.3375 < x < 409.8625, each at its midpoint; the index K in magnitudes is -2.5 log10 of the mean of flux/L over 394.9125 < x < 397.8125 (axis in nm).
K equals 0.285 mag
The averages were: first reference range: 22.8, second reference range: 38.5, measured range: 22.2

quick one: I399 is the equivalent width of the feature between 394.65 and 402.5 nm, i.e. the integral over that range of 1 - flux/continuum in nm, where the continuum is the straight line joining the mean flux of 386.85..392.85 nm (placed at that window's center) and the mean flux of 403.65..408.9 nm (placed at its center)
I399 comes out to 0.39 nm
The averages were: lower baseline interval 23.9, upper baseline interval 38.3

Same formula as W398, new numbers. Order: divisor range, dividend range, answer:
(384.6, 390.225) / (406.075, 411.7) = 2.04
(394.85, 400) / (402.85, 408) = 1.51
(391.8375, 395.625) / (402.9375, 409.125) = 1.95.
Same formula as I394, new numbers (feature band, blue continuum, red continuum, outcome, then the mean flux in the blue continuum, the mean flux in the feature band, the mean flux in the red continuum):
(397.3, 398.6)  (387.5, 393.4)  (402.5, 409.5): 0.25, 23.3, 24.8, 38.7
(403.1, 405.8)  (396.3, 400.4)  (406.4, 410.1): -0.30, 27.5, 38.1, 38.5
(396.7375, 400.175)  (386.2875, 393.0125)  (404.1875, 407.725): 0.38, 23.4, 28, 38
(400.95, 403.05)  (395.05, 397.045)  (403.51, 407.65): -0.48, 23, 39.9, 38.1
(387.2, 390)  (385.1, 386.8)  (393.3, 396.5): -0.21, 19.9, 21.9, 21.5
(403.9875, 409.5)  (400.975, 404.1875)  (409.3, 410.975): 0.13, 39.3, 38.5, 39.4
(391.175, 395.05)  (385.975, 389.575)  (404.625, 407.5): 0.73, 21.2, 21.1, 38.2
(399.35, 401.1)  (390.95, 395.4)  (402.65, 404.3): -0.19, 21.8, 37.4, 39.1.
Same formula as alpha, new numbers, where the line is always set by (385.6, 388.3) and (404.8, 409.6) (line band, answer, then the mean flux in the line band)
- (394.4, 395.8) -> 0.089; 25.6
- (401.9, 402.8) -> -0.210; 41.5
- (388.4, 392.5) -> -0.072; 25.3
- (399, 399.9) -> -0.086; 34.2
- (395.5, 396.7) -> 0.201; 23.7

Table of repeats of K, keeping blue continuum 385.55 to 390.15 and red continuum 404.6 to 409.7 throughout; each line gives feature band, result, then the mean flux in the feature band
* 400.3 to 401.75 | -0.17 mag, 38.7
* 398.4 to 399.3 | -0.07 mag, 33.2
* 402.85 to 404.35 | -0.09 mag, 38.5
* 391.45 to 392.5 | -0.08 mag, 26.9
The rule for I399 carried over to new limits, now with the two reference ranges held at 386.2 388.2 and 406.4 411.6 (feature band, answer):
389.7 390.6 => -0.061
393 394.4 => 0.577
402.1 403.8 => -0.327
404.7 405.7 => -0.059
